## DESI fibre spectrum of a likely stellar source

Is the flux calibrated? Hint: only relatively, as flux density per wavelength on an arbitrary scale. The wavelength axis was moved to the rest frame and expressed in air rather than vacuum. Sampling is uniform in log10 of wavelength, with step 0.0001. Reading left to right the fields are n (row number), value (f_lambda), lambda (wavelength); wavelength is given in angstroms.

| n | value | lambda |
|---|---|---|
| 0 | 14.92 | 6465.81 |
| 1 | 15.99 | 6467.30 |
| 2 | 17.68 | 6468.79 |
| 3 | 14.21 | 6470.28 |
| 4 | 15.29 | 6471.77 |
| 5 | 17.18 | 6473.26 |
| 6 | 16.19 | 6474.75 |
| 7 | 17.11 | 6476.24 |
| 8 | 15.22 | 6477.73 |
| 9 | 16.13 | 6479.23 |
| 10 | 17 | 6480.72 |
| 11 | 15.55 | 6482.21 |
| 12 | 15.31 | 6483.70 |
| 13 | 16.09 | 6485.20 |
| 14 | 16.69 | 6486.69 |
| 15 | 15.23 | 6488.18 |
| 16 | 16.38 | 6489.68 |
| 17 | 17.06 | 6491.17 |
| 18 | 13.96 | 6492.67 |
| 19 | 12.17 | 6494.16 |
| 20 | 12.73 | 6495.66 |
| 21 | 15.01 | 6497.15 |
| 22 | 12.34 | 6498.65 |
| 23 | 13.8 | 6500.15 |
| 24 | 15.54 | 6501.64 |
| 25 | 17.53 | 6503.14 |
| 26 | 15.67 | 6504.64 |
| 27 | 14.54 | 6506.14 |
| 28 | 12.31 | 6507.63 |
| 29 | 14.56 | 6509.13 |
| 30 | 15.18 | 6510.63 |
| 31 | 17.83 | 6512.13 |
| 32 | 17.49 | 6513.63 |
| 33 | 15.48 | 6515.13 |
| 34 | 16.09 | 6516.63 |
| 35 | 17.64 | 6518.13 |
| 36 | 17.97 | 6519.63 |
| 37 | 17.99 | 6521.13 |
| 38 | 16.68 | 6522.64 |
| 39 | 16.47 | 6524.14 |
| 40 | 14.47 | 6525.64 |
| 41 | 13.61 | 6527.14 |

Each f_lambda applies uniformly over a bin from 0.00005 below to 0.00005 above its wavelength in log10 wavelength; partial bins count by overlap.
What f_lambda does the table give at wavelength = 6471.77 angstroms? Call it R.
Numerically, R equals 15.29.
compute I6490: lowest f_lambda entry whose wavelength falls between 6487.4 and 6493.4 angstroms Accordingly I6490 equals 13.96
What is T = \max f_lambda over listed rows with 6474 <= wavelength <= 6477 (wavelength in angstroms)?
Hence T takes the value 17.11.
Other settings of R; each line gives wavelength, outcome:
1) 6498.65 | 12.34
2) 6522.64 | 16.68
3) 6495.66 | 12.73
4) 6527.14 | 13.61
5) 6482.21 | 15.55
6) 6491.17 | 17.06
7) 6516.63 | 16.09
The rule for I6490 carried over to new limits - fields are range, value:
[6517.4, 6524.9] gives 16.47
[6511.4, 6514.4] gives 17.49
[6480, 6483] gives 15.55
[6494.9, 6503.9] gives 12.34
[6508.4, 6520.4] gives 14.56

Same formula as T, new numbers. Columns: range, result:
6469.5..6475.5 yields 17.18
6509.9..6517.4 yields 17.83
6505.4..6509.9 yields 14.56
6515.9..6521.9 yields 17.99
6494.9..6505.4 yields 17.53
